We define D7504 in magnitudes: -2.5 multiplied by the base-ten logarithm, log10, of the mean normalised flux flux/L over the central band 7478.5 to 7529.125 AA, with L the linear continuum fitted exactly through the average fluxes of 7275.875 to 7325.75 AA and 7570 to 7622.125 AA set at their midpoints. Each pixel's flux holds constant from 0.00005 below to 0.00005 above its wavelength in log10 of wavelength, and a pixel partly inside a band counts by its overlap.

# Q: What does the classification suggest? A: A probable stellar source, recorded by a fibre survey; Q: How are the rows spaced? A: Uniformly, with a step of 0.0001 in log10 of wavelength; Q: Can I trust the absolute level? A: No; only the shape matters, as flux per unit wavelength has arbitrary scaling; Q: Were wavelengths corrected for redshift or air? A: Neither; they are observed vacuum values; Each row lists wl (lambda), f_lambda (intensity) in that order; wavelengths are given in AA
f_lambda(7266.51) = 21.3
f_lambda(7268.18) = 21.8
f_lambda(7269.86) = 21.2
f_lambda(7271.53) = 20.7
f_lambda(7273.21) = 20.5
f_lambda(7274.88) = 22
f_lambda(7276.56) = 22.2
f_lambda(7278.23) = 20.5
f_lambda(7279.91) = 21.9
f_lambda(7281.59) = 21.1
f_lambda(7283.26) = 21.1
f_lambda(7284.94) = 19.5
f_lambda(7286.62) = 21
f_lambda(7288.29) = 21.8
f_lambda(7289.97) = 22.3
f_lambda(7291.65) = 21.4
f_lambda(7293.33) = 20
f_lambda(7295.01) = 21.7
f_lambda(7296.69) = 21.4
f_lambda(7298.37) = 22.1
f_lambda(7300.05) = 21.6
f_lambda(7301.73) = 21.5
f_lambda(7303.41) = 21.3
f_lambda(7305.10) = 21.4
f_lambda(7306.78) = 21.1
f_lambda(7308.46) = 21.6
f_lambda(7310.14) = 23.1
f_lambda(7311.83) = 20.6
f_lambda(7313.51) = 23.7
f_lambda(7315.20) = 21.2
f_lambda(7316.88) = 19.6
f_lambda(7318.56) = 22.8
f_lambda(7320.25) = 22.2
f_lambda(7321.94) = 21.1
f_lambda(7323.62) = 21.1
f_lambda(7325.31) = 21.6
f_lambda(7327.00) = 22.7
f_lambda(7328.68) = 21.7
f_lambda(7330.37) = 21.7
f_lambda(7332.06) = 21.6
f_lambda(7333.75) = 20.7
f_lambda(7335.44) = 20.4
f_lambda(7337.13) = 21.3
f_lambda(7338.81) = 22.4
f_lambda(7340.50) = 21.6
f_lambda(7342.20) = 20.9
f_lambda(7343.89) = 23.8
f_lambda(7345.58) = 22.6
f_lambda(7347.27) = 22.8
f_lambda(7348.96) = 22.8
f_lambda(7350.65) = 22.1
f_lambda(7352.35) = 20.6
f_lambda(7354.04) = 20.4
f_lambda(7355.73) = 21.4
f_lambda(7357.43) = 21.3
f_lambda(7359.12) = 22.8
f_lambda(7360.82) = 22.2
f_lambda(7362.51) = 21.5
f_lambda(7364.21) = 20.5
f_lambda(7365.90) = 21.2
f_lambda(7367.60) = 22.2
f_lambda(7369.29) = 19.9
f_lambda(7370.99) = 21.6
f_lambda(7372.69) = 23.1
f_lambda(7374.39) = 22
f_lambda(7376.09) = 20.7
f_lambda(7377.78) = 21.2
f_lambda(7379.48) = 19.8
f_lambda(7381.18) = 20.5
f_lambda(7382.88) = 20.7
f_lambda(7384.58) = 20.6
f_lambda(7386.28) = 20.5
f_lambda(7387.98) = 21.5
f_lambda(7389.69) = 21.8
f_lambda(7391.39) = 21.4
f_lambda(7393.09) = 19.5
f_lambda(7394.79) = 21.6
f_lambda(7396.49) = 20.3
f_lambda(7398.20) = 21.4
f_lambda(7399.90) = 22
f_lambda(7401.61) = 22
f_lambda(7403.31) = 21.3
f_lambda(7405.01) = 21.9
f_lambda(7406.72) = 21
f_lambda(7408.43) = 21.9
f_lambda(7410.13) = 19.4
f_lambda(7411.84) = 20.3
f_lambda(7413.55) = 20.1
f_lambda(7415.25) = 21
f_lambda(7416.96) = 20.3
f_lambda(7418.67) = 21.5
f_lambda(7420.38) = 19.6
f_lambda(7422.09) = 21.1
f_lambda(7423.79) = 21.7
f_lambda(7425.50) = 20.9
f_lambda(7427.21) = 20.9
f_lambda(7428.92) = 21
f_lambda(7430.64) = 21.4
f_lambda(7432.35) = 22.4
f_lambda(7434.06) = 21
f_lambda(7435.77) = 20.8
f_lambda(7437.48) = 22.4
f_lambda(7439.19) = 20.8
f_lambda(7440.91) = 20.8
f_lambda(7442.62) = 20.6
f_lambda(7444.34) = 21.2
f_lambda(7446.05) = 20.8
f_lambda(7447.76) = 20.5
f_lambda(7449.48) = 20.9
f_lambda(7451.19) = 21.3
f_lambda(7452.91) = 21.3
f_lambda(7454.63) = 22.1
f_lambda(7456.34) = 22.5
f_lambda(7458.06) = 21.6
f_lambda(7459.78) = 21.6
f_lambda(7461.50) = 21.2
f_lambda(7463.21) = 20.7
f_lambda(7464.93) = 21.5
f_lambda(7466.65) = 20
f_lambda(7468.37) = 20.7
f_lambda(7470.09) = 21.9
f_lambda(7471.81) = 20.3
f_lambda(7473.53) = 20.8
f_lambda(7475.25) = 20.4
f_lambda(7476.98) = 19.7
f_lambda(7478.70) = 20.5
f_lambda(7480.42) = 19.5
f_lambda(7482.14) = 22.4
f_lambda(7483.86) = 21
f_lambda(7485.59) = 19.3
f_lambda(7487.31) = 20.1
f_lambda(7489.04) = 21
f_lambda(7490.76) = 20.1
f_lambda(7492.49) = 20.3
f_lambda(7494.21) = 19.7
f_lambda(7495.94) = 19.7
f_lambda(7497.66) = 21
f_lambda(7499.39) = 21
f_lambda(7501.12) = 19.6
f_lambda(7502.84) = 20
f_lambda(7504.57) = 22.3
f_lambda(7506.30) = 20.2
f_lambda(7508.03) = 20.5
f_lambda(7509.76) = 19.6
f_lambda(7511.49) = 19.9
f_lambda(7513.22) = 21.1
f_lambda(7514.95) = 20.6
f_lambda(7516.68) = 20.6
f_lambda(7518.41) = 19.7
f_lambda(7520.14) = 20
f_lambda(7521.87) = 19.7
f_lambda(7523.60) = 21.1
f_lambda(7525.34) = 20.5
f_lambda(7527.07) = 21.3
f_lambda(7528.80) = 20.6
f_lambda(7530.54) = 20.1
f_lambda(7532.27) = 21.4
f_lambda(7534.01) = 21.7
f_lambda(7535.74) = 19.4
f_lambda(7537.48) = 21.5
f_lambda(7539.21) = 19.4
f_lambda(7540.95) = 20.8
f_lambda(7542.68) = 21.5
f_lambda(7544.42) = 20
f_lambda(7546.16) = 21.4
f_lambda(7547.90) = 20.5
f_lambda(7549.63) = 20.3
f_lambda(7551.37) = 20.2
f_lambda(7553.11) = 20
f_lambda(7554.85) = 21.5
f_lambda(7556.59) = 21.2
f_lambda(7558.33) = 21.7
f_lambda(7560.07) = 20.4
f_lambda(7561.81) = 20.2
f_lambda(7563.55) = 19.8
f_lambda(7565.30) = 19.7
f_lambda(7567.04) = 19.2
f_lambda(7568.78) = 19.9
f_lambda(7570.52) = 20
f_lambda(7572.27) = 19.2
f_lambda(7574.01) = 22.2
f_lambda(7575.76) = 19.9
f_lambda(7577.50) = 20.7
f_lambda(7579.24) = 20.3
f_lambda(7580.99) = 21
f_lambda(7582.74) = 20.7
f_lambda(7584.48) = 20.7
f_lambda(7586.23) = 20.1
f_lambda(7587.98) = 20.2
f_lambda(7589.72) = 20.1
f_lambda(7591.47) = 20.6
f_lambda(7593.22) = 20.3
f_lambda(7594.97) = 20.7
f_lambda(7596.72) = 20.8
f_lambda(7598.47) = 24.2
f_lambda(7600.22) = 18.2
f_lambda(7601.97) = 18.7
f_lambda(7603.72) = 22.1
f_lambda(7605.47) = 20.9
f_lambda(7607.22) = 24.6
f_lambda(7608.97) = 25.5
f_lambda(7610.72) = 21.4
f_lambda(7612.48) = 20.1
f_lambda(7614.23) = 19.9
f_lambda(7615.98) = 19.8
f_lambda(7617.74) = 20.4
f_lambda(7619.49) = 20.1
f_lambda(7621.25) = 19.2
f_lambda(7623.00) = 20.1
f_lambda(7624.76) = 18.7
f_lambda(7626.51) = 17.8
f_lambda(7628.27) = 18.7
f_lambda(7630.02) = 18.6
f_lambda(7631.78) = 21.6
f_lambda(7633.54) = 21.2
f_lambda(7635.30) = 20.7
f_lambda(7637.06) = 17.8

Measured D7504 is 0.028 mag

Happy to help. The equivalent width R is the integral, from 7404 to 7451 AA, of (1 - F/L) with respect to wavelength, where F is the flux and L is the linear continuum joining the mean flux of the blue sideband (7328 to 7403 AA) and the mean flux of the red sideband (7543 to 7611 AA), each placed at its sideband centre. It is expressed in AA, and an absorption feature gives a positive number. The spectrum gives 0.5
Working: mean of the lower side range 21.4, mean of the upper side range 20.7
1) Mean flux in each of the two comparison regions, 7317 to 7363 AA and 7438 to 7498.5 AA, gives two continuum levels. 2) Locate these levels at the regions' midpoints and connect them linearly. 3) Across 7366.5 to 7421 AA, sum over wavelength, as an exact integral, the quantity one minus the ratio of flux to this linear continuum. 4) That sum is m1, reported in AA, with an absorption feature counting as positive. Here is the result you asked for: 0.84 AA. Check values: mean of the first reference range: 21.7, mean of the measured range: 21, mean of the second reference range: 20.8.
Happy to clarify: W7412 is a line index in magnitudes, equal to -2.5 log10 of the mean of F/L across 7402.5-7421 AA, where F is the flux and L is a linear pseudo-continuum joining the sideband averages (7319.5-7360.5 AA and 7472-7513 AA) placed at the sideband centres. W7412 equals 0.02 mag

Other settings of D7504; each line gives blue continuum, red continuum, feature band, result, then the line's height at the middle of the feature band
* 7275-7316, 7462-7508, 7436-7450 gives -0.01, 20.7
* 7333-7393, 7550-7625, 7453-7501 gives 0.01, 21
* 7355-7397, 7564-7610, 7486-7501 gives 0.04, 21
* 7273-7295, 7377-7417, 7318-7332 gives -0.04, 21.1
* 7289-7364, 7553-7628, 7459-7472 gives 0.00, 21.1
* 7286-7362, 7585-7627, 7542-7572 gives 0.02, 20.8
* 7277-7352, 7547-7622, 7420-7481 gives 0.00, 21.1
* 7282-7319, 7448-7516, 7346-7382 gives -0.01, 21.2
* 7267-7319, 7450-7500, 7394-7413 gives -0.01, 21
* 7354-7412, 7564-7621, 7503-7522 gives 0.03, 20.9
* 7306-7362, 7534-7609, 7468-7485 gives 0.02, 21.1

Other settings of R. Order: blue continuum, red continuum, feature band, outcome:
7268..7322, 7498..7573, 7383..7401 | -0.02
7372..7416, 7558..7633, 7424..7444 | -0.26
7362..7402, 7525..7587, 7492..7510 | 0.29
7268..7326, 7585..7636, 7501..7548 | 0.49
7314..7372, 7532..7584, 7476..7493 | 0.41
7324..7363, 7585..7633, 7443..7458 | -0.04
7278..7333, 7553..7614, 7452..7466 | -0.30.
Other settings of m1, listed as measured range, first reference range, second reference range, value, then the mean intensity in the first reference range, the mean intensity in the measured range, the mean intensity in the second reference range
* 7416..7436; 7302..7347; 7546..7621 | 0.2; 21.7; 21.1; 20.7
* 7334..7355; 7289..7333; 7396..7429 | -0.4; 21.6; 21.8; 21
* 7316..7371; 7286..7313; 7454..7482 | -0.6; 21.5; 21.6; 21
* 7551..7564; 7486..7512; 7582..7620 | 0.0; 20.3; 20.7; 20.9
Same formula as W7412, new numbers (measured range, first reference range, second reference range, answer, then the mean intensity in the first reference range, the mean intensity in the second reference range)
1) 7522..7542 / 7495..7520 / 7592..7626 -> -0.01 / 20.4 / 20.8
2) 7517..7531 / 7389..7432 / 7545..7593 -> 0.01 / 21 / 20.4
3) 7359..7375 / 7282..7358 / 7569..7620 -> -0.01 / 21.6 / 20.8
